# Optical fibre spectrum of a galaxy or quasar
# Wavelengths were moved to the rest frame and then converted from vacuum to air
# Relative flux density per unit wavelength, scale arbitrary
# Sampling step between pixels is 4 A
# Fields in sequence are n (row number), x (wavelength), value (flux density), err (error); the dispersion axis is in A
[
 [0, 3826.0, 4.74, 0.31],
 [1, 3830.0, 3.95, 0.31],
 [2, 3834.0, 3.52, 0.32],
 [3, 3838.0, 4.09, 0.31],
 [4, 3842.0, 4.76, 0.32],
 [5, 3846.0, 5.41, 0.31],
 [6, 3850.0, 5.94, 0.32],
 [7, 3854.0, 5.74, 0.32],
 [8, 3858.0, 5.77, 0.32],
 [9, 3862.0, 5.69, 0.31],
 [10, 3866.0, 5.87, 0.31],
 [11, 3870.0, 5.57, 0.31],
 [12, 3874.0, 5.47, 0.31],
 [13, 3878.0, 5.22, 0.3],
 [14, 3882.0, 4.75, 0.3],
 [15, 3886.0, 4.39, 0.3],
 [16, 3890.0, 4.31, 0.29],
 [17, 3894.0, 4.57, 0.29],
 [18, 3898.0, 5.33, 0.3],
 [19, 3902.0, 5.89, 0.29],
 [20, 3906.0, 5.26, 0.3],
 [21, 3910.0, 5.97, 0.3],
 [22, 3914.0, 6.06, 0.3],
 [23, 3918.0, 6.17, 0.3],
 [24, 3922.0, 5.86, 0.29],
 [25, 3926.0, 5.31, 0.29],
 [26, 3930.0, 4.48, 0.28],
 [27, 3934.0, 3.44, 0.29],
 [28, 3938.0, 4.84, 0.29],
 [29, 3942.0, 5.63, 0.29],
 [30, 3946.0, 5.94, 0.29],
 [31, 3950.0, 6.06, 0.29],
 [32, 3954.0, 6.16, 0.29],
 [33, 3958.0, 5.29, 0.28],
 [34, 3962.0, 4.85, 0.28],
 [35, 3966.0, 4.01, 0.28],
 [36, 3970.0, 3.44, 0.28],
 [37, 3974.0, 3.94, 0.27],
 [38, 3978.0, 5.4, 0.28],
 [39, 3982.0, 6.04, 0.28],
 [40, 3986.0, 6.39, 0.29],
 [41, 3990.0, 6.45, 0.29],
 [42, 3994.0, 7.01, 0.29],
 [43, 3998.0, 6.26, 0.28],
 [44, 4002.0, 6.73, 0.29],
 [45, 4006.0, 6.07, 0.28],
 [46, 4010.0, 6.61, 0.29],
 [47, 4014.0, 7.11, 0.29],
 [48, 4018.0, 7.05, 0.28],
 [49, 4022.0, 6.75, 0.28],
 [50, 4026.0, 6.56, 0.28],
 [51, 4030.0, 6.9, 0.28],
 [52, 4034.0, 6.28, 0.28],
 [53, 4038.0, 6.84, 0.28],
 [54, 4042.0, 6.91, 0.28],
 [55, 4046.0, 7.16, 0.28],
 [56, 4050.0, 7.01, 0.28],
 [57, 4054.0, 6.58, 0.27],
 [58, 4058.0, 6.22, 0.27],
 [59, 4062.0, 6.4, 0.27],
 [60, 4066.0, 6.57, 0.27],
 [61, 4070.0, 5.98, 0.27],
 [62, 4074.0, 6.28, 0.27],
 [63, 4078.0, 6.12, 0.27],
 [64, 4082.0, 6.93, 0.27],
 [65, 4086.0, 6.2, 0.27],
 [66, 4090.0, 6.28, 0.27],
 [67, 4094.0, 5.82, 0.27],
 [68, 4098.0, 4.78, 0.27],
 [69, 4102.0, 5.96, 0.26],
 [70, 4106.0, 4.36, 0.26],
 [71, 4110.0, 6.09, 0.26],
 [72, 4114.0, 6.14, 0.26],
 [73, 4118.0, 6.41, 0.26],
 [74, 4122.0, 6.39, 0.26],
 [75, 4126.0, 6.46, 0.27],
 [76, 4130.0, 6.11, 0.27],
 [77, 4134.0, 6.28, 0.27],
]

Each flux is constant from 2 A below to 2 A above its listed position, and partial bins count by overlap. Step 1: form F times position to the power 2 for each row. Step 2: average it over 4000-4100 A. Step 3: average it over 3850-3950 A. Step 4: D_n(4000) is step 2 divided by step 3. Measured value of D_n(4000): 1.3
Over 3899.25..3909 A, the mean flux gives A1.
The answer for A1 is 5.6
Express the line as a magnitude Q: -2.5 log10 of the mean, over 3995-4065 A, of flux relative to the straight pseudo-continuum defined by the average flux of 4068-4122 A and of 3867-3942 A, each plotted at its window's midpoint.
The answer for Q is -0.17 mag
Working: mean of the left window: 5.18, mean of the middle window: 6.68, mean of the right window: 5.97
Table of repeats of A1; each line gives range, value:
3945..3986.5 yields 5.17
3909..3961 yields 5.46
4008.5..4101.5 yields 6.48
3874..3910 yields 5.05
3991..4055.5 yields 6.74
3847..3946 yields 5.33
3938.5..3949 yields 5.68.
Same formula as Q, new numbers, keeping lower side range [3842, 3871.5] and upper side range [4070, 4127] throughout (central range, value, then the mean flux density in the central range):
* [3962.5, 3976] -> 0.43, 3.91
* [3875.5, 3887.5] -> 0.18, 4.83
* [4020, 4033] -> -0.14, 6.7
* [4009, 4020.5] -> -0.18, 6.94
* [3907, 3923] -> -0.04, 5.98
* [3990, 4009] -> -0.11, 6.52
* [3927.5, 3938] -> 0.35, 4.19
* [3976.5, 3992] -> -0.05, 6.09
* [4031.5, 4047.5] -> -0.15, 6.79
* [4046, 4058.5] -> -0.14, 6.74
